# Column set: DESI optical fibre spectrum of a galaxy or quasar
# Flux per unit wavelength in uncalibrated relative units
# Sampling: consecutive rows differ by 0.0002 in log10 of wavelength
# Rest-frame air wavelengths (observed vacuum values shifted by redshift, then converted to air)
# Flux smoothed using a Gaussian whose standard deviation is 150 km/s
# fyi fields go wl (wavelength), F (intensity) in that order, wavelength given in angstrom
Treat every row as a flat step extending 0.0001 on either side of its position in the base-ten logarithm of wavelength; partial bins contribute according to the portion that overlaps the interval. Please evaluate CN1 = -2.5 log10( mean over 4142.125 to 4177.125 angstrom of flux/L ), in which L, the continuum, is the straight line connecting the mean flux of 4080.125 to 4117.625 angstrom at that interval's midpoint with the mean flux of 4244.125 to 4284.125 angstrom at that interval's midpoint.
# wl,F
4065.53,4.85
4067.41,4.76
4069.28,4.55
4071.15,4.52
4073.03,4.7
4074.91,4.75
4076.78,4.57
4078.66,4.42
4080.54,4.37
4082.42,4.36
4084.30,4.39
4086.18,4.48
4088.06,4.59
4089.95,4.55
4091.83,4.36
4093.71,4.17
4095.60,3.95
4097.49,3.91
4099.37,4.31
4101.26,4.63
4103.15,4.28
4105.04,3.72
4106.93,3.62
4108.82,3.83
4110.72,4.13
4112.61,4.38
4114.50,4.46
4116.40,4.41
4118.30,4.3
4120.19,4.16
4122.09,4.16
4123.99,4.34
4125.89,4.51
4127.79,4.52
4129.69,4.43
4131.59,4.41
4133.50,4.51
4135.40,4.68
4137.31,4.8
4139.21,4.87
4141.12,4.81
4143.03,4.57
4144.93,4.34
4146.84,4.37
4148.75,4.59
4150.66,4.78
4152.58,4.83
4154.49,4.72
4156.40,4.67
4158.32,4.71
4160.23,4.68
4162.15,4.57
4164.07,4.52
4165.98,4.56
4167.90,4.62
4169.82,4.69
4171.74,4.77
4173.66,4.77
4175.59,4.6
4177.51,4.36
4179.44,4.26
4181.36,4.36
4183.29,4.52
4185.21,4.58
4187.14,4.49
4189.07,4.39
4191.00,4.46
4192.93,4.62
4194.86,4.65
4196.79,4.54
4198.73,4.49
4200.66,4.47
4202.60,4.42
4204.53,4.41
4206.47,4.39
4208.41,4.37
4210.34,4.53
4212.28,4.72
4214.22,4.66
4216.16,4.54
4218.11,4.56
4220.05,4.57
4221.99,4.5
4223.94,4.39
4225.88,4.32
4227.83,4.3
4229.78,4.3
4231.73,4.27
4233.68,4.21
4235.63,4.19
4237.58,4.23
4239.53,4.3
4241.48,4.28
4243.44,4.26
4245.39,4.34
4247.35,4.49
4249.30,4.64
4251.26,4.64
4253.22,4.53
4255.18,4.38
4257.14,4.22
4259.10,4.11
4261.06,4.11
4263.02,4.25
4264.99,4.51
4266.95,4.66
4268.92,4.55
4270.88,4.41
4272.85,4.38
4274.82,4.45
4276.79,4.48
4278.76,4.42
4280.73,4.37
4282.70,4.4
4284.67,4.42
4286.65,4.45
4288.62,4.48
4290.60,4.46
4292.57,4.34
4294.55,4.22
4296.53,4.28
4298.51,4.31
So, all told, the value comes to -0.08 mag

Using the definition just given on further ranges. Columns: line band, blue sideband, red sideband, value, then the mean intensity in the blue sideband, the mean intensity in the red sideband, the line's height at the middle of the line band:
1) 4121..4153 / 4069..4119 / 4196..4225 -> -0.040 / 4.32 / 4.5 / 4.39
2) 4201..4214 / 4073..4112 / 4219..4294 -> -0.032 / 4.28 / 4.38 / 4.35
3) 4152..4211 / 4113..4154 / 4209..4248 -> -0.022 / 4.52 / 4.4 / 4.46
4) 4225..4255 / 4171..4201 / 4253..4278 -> 0.018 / 4.52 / 4.38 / 4.43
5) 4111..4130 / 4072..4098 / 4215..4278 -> 0.011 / 4.4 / 4.39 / 4.4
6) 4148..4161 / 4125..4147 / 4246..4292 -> -0.037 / 4.58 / 4.43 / 4.56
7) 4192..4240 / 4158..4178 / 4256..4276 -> 0.015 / 4.63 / 4.37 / 4.5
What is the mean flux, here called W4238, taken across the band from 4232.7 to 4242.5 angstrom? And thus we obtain 4.24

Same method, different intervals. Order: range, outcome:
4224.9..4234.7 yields 4.28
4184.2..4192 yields 4.48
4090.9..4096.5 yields 4.16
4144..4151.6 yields 4.52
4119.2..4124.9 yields 4.22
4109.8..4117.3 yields 4.35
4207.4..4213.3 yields 4.54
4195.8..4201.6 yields 4.5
